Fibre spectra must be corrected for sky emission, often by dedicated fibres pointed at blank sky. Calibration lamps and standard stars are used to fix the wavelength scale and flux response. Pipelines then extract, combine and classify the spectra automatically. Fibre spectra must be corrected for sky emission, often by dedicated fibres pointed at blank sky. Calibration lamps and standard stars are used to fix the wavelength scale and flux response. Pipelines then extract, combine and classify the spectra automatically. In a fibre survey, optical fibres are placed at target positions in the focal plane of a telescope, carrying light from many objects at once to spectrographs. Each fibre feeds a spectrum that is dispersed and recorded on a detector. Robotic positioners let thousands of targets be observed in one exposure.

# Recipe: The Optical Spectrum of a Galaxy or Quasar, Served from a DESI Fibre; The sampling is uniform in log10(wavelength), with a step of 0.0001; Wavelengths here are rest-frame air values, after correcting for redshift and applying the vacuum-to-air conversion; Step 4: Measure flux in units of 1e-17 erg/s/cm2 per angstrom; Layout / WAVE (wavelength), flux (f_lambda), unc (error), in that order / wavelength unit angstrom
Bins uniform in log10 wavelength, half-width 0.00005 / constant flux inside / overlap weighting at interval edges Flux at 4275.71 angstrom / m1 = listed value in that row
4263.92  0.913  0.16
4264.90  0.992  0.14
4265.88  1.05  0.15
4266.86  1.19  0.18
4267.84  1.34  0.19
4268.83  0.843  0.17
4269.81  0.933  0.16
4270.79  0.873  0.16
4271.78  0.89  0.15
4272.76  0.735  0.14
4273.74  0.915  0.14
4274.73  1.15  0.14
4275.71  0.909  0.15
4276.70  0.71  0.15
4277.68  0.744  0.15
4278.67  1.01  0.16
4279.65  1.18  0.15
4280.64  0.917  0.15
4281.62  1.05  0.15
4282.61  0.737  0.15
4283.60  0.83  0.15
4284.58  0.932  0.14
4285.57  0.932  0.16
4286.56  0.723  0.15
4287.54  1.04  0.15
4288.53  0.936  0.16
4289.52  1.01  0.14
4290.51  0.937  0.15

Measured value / 0.909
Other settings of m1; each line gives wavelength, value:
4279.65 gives 1.18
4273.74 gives 0.915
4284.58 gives 0.932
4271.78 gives 0.89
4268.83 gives 0.843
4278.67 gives 1.01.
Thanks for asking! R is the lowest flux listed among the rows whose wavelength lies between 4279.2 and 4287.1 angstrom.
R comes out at 0.723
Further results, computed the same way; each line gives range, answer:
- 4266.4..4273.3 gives 0.735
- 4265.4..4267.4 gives 1.05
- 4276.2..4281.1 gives 0.71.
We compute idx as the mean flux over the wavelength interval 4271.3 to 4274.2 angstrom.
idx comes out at 0.848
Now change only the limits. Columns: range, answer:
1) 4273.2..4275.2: 1.02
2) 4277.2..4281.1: 0.963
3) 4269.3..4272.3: 0.898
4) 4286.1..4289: 0.903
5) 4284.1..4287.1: 0.865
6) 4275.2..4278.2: 0.792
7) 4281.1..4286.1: 0.895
